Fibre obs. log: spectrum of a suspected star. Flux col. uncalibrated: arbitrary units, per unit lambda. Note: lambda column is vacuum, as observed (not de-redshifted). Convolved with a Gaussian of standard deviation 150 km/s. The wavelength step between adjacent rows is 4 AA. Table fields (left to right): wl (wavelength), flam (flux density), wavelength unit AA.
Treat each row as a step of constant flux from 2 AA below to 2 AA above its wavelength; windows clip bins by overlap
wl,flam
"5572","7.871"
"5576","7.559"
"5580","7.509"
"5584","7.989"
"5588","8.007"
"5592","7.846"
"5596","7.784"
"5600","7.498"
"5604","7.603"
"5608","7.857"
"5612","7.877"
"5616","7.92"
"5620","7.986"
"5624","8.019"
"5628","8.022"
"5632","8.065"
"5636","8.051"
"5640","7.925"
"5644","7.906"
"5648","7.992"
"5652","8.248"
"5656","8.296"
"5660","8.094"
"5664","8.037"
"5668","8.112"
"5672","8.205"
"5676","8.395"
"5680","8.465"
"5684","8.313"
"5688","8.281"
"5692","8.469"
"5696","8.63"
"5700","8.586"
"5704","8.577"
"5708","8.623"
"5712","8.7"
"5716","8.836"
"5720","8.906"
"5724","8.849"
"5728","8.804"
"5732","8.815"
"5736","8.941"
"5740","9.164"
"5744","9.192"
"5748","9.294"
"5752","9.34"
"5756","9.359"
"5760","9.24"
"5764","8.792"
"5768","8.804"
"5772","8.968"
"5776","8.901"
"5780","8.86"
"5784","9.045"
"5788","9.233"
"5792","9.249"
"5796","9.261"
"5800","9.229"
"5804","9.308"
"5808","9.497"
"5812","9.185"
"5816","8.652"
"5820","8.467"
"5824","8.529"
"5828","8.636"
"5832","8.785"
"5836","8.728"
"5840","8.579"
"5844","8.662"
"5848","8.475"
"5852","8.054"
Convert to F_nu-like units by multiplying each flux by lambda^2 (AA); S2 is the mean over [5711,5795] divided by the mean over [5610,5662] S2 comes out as 1.2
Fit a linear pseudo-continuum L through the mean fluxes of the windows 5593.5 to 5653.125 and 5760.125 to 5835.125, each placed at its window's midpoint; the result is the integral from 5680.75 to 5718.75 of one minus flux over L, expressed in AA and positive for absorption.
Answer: -0.8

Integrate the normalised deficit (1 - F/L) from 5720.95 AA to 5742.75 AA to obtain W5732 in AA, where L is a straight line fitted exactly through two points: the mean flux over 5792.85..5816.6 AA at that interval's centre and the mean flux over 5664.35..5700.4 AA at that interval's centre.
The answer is -0.5 AA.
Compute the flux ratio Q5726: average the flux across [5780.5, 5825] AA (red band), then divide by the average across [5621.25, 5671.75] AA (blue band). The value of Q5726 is 1.12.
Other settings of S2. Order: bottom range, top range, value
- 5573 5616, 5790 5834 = 1.25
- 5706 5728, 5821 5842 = 1.02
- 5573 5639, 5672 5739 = 1.14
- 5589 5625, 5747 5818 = 1.24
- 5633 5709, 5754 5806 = 1.14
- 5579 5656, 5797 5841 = 1.20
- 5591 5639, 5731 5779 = 1.21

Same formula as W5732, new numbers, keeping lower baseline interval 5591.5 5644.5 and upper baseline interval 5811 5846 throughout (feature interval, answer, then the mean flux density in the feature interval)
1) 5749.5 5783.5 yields -2.39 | 9.04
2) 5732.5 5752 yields -1.84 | 9.14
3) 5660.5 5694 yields -0.70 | 8.28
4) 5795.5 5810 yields -1.27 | 9.33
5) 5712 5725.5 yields -0.94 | 8.84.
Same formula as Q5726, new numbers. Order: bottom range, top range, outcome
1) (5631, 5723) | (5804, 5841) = 1.06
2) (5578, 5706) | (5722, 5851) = 1.11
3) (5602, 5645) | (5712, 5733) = 1.11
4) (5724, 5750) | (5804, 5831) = 0.98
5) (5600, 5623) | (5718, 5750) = 1.15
